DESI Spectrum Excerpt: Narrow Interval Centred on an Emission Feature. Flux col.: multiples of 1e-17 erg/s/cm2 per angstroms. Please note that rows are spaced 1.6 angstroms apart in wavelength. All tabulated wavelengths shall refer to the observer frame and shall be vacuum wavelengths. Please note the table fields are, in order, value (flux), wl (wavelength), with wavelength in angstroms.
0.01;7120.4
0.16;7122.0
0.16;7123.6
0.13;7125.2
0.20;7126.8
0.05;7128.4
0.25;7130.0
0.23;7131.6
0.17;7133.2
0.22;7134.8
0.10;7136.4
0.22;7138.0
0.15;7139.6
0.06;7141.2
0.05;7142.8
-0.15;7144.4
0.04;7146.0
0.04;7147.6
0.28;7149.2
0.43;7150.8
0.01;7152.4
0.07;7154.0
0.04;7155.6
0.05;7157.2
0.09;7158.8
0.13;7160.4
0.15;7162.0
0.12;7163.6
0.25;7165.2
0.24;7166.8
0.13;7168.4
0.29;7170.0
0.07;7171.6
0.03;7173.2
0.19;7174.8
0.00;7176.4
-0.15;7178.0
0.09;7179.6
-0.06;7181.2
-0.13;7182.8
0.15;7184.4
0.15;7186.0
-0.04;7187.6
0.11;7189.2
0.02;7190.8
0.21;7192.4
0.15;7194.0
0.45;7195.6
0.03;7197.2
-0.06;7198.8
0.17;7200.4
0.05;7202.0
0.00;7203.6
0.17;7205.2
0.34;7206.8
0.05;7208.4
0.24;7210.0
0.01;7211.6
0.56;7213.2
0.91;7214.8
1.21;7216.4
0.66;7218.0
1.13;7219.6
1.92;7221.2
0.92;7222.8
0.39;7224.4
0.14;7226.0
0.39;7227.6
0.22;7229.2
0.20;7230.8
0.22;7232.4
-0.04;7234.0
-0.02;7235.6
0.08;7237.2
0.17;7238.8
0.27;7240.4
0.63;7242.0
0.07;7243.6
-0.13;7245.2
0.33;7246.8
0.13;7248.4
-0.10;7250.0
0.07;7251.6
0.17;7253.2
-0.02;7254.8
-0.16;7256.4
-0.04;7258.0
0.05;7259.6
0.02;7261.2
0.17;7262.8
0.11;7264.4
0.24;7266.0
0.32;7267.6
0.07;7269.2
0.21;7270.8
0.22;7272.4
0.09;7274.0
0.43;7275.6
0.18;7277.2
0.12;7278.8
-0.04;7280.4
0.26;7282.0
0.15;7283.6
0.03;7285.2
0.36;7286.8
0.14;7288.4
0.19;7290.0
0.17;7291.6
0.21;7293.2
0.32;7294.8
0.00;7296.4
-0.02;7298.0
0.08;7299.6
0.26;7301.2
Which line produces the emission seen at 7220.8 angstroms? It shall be [O II]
